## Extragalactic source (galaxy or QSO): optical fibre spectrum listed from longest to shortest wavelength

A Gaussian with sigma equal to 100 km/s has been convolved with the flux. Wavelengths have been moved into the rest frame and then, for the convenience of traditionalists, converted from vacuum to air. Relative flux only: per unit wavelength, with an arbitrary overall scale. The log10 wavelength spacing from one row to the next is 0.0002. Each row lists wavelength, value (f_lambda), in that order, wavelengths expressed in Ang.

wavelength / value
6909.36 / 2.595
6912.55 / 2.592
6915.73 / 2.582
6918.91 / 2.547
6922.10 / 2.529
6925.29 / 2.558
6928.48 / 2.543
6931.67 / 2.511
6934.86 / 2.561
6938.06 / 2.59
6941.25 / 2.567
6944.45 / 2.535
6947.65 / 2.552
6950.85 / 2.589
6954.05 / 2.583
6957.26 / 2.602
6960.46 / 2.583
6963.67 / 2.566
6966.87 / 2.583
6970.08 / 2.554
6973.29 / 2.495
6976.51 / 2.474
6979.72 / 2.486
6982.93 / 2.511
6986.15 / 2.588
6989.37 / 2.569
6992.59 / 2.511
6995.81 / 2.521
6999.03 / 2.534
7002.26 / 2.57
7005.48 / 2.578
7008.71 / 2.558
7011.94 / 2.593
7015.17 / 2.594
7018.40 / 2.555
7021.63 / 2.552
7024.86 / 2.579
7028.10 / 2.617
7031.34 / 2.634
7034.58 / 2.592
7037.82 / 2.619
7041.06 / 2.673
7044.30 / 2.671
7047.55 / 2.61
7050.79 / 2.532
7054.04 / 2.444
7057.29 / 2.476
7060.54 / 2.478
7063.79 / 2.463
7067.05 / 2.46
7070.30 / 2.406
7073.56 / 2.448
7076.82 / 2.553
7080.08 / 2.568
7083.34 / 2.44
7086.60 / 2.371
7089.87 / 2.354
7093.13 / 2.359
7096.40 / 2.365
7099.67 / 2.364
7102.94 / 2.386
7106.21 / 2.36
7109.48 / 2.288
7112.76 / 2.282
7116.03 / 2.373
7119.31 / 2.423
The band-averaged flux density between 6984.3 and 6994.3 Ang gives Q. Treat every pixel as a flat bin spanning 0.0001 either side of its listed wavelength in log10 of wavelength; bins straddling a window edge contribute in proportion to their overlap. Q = 2.55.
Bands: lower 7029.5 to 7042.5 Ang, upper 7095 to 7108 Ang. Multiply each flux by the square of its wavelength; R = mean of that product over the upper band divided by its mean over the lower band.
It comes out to 0.9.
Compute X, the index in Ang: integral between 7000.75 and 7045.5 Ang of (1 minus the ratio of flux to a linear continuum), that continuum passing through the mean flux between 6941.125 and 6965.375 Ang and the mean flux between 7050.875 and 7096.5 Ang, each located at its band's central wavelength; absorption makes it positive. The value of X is -1.8 Ang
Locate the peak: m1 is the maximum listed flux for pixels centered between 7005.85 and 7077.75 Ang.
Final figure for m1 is 2.673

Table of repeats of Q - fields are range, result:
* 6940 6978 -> 2.56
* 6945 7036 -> 2.56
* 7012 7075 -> 2.55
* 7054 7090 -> 2.46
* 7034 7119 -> 2.46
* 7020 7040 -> 2.6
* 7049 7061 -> 2.49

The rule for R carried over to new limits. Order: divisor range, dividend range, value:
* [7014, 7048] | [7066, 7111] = 0.94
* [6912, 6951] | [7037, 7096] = 1.01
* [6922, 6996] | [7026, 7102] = 1.01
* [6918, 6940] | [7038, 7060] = 1.04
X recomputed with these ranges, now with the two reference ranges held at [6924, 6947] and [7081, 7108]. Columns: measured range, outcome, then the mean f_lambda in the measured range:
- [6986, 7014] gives -0.8 Ang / 2.56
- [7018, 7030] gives -0.6 Ang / 2.58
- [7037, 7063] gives -1.4 Ang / 2.56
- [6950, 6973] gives -0.5 Ang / 2.58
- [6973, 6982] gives 0.1 Ang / 2.49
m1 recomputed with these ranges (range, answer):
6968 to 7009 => 2.588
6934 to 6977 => 2.602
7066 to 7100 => 2.568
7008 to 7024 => 2.594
